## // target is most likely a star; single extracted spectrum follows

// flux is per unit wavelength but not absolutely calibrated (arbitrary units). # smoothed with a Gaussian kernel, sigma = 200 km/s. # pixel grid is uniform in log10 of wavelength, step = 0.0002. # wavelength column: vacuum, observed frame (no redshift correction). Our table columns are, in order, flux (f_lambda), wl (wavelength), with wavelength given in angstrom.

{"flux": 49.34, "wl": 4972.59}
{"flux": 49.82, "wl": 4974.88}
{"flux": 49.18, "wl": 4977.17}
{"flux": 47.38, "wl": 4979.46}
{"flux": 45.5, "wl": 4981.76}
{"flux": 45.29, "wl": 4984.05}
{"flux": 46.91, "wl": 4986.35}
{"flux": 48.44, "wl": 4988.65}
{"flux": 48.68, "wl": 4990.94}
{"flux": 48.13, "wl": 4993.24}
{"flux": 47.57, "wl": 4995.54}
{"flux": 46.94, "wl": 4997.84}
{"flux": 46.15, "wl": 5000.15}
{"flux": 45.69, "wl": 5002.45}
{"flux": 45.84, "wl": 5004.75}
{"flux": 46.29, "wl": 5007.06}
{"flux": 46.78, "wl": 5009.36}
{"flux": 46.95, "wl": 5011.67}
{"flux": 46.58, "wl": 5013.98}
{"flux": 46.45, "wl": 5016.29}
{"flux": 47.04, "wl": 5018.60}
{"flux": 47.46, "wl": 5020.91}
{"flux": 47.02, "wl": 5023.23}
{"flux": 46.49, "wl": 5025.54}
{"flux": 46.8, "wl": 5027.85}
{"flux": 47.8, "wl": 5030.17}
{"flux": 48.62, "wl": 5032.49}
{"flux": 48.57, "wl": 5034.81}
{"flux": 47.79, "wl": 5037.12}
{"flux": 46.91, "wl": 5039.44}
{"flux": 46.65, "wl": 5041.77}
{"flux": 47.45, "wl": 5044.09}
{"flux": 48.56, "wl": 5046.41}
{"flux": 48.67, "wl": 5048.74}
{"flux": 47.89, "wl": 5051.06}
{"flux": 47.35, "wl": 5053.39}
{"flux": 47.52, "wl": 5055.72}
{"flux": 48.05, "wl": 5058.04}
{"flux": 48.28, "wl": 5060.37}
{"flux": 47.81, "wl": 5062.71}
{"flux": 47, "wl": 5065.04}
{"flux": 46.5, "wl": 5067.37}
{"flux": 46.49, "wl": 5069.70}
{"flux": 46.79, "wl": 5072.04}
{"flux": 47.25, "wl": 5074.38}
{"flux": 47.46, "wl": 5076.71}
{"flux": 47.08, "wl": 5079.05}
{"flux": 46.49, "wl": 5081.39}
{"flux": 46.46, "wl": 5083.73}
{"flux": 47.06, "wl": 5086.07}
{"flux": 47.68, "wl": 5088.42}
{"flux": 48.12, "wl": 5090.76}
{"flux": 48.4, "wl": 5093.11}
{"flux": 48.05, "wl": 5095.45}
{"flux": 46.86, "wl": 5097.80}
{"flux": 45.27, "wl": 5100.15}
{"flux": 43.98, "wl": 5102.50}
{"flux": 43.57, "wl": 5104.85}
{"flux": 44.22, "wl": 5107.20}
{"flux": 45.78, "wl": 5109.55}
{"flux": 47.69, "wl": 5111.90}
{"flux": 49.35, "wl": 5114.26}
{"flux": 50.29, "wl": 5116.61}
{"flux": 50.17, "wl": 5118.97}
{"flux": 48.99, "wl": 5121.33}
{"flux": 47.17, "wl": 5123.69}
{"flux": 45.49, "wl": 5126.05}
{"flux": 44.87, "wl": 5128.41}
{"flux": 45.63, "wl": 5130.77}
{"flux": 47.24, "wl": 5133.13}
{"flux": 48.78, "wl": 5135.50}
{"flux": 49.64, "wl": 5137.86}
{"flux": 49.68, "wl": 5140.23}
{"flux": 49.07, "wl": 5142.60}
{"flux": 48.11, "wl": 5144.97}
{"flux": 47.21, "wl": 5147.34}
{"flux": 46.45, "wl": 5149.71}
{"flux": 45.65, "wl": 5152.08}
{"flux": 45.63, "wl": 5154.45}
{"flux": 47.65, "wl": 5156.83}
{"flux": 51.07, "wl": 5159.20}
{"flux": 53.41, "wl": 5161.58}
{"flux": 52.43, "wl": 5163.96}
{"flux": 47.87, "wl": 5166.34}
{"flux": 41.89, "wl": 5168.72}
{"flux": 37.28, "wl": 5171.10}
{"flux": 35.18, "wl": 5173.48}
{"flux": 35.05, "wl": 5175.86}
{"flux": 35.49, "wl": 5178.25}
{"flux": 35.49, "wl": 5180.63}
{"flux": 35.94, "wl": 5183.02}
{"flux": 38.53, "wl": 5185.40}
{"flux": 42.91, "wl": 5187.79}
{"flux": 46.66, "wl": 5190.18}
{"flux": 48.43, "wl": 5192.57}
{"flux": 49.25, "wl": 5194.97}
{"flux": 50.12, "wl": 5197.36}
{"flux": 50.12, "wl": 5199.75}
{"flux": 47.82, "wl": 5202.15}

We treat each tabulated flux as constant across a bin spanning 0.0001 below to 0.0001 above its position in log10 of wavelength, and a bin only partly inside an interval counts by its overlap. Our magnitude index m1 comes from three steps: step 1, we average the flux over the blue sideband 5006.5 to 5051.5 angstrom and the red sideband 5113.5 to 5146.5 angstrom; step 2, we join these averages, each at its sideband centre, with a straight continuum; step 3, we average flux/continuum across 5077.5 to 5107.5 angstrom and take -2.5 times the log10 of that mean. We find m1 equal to 0.03 mag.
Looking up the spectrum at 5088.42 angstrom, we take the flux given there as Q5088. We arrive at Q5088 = 47.68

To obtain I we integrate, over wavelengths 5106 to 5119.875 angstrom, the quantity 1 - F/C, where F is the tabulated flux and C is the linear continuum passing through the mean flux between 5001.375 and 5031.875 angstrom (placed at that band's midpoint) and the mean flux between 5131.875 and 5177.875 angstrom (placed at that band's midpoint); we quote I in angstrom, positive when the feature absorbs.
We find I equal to -0.48 angstrom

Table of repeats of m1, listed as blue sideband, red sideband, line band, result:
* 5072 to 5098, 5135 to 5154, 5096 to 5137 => 0.02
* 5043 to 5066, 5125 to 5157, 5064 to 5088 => 0.02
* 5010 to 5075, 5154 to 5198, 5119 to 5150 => -0.07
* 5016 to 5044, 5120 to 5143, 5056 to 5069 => 0.00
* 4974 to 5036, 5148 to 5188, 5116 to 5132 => -0.08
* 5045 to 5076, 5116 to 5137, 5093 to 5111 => 0.04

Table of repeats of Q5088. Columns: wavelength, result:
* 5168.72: 41.89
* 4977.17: 49.18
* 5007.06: 46.29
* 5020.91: 47.46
